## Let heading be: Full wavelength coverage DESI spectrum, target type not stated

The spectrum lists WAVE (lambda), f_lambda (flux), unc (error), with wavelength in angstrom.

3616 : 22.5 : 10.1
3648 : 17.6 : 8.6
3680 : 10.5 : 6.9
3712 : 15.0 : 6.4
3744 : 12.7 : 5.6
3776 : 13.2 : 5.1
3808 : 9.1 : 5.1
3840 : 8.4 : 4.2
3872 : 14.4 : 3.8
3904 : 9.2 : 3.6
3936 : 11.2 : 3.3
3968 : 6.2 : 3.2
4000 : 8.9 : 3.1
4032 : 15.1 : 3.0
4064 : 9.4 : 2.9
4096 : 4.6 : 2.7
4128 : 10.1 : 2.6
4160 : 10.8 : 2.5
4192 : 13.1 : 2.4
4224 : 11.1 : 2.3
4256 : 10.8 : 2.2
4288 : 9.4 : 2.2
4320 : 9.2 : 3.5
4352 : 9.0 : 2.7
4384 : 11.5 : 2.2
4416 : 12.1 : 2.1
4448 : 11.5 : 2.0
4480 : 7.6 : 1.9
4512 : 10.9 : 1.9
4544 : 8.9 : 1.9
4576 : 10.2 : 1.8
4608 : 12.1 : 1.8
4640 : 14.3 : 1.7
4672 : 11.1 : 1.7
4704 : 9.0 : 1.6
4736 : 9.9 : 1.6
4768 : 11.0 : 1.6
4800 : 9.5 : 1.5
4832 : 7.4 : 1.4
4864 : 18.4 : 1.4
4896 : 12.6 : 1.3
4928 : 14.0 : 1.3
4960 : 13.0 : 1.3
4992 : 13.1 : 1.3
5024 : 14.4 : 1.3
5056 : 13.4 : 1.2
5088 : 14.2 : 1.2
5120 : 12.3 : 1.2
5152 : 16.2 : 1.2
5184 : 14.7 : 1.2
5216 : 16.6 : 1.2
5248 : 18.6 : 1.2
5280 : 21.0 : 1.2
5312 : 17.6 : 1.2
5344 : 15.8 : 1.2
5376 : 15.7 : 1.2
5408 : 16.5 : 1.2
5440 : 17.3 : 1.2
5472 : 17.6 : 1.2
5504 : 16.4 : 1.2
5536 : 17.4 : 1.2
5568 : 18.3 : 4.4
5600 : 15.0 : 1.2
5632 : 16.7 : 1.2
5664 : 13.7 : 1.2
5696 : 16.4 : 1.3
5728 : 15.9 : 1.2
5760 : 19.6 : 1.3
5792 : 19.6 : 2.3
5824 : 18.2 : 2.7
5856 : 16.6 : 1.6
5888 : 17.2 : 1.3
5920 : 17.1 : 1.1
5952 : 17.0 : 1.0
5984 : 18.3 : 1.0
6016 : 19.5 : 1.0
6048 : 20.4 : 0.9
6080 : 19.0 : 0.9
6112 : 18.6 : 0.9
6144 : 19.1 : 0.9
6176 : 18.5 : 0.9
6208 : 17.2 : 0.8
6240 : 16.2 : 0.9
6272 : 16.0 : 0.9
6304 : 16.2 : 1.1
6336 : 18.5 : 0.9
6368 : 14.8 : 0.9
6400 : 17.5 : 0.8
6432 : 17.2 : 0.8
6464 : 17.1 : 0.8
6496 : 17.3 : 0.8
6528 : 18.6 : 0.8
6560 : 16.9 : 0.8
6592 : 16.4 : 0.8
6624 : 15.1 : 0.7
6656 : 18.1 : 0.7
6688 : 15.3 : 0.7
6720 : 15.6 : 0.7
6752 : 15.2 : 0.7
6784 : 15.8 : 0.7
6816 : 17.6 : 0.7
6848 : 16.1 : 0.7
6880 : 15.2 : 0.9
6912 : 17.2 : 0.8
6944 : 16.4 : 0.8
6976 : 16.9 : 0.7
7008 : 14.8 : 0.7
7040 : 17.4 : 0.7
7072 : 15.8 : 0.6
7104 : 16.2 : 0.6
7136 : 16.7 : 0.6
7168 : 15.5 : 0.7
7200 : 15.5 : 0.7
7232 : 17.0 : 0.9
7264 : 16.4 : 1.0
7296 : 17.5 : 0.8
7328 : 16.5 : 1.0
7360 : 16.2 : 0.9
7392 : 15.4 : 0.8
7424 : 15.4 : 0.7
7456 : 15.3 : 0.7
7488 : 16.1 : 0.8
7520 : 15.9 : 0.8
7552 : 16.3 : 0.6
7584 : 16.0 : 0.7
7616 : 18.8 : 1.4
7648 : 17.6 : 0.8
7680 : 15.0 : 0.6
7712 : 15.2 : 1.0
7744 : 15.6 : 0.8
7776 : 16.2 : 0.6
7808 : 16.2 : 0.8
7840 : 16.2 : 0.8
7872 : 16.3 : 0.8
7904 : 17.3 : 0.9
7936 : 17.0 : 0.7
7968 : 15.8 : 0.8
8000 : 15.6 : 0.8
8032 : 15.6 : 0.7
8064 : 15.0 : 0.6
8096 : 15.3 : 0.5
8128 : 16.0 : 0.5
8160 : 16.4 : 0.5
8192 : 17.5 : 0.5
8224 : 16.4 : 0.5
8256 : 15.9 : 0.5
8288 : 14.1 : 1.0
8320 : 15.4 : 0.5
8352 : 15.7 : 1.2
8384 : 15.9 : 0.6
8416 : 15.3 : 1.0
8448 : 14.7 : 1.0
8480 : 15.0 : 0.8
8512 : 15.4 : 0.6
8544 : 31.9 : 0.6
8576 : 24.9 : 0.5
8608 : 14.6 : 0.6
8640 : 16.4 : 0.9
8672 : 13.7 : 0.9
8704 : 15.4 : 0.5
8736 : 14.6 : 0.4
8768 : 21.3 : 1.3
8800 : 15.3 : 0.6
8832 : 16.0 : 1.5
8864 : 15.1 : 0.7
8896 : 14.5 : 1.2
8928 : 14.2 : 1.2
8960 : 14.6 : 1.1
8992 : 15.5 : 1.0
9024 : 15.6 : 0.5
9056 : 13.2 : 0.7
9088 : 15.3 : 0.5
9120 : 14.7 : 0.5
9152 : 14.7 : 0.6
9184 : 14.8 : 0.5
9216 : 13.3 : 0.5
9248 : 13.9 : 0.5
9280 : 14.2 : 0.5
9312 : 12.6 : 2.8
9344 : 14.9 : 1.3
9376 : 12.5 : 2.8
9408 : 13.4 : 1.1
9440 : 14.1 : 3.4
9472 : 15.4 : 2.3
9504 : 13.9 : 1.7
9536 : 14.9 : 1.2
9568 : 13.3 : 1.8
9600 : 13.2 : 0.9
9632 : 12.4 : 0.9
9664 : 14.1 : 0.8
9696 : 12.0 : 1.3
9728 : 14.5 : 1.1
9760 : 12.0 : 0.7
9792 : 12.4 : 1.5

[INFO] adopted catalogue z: 0.30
